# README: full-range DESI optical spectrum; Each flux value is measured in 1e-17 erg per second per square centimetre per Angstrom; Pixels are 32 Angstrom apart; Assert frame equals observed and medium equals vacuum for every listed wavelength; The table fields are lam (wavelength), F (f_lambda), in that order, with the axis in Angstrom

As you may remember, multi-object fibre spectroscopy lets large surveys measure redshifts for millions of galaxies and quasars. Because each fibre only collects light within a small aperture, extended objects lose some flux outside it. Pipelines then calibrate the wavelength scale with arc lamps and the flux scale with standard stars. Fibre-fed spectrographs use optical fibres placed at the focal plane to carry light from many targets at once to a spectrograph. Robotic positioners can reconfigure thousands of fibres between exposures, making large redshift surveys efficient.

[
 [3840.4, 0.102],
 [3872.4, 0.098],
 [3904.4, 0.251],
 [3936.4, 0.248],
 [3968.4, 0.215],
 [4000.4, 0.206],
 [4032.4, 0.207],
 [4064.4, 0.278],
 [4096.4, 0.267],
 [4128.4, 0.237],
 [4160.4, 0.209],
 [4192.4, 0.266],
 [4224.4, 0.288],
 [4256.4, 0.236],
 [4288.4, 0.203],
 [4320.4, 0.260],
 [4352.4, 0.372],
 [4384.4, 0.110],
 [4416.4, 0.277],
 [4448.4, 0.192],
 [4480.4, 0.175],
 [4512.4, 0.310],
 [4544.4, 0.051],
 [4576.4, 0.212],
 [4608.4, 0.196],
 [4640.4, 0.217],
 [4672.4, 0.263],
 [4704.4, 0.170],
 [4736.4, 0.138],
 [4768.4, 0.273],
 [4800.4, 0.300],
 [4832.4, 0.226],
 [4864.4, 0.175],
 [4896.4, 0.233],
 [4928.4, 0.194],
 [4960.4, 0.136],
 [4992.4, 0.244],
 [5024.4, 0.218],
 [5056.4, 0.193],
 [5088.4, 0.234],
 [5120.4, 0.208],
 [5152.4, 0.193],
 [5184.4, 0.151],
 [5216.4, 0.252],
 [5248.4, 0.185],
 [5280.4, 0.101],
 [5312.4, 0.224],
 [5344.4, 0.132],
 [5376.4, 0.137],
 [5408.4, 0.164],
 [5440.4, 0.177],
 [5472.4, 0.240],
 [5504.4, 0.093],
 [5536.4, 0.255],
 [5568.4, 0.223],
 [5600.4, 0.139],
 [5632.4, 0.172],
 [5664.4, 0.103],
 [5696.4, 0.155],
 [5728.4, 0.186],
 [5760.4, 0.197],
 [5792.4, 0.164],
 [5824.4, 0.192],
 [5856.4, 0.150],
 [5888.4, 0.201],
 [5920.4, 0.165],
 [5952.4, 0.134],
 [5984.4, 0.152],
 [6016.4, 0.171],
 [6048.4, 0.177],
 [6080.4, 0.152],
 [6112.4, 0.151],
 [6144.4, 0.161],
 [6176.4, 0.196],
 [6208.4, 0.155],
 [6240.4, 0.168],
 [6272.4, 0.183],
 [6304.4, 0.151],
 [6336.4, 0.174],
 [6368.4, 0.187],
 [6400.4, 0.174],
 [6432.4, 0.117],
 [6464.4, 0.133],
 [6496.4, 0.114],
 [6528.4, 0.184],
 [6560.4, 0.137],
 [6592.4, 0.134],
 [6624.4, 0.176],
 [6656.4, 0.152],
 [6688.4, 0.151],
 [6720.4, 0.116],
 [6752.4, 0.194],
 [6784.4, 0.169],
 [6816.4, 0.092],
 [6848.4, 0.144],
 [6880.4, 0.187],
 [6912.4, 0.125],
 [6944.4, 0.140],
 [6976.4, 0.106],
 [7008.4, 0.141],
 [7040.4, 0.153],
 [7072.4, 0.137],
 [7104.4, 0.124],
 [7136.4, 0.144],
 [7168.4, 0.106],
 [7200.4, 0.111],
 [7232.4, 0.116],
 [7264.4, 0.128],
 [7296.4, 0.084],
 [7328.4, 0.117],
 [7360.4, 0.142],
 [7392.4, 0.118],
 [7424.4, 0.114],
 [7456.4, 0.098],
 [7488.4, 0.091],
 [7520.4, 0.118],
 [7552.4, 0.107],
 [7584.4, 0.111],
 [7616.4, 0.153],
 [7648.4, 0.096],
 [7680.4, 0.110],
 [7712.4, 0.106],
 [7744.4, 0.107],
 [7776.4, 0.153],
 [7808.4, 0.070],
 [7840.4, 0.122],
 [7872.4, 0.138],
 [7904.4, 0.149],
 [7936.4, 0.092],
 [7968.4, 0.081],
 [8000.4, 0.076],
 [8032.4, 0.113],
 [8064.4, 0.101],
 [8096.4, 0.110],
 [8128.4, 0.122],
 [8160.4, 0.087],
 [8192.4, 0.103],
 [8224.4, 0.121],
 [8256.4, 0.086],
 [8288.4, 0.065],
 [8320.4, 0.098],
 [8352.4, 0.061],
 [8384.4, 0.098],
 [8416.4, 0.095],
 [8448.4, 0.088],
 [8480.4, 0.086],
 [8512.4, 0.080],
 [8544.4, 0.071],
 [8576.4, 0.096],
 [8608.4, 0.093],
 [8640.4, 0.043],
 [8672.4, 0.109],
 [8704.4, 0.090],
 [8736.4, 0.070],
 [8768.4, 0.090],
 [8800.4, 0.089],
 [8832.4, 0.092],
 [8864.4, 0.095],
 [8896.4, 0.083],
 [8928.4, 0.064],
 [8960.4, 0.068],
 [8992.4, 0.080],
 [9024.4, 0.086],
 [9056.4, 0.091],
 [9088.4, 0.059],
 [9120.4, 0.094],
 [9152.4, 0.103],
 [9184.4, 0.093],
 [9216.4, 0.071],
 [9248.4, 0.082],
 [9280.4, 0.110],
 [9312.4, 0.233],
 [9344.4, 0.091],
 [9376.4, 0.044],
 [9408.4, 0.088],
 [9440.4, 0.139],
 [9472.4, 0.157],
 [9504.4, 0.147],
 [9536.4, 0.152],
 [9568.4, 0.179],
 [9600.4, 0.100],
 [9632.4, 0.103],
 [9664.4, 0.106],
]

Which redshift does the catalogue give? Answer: 0.024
